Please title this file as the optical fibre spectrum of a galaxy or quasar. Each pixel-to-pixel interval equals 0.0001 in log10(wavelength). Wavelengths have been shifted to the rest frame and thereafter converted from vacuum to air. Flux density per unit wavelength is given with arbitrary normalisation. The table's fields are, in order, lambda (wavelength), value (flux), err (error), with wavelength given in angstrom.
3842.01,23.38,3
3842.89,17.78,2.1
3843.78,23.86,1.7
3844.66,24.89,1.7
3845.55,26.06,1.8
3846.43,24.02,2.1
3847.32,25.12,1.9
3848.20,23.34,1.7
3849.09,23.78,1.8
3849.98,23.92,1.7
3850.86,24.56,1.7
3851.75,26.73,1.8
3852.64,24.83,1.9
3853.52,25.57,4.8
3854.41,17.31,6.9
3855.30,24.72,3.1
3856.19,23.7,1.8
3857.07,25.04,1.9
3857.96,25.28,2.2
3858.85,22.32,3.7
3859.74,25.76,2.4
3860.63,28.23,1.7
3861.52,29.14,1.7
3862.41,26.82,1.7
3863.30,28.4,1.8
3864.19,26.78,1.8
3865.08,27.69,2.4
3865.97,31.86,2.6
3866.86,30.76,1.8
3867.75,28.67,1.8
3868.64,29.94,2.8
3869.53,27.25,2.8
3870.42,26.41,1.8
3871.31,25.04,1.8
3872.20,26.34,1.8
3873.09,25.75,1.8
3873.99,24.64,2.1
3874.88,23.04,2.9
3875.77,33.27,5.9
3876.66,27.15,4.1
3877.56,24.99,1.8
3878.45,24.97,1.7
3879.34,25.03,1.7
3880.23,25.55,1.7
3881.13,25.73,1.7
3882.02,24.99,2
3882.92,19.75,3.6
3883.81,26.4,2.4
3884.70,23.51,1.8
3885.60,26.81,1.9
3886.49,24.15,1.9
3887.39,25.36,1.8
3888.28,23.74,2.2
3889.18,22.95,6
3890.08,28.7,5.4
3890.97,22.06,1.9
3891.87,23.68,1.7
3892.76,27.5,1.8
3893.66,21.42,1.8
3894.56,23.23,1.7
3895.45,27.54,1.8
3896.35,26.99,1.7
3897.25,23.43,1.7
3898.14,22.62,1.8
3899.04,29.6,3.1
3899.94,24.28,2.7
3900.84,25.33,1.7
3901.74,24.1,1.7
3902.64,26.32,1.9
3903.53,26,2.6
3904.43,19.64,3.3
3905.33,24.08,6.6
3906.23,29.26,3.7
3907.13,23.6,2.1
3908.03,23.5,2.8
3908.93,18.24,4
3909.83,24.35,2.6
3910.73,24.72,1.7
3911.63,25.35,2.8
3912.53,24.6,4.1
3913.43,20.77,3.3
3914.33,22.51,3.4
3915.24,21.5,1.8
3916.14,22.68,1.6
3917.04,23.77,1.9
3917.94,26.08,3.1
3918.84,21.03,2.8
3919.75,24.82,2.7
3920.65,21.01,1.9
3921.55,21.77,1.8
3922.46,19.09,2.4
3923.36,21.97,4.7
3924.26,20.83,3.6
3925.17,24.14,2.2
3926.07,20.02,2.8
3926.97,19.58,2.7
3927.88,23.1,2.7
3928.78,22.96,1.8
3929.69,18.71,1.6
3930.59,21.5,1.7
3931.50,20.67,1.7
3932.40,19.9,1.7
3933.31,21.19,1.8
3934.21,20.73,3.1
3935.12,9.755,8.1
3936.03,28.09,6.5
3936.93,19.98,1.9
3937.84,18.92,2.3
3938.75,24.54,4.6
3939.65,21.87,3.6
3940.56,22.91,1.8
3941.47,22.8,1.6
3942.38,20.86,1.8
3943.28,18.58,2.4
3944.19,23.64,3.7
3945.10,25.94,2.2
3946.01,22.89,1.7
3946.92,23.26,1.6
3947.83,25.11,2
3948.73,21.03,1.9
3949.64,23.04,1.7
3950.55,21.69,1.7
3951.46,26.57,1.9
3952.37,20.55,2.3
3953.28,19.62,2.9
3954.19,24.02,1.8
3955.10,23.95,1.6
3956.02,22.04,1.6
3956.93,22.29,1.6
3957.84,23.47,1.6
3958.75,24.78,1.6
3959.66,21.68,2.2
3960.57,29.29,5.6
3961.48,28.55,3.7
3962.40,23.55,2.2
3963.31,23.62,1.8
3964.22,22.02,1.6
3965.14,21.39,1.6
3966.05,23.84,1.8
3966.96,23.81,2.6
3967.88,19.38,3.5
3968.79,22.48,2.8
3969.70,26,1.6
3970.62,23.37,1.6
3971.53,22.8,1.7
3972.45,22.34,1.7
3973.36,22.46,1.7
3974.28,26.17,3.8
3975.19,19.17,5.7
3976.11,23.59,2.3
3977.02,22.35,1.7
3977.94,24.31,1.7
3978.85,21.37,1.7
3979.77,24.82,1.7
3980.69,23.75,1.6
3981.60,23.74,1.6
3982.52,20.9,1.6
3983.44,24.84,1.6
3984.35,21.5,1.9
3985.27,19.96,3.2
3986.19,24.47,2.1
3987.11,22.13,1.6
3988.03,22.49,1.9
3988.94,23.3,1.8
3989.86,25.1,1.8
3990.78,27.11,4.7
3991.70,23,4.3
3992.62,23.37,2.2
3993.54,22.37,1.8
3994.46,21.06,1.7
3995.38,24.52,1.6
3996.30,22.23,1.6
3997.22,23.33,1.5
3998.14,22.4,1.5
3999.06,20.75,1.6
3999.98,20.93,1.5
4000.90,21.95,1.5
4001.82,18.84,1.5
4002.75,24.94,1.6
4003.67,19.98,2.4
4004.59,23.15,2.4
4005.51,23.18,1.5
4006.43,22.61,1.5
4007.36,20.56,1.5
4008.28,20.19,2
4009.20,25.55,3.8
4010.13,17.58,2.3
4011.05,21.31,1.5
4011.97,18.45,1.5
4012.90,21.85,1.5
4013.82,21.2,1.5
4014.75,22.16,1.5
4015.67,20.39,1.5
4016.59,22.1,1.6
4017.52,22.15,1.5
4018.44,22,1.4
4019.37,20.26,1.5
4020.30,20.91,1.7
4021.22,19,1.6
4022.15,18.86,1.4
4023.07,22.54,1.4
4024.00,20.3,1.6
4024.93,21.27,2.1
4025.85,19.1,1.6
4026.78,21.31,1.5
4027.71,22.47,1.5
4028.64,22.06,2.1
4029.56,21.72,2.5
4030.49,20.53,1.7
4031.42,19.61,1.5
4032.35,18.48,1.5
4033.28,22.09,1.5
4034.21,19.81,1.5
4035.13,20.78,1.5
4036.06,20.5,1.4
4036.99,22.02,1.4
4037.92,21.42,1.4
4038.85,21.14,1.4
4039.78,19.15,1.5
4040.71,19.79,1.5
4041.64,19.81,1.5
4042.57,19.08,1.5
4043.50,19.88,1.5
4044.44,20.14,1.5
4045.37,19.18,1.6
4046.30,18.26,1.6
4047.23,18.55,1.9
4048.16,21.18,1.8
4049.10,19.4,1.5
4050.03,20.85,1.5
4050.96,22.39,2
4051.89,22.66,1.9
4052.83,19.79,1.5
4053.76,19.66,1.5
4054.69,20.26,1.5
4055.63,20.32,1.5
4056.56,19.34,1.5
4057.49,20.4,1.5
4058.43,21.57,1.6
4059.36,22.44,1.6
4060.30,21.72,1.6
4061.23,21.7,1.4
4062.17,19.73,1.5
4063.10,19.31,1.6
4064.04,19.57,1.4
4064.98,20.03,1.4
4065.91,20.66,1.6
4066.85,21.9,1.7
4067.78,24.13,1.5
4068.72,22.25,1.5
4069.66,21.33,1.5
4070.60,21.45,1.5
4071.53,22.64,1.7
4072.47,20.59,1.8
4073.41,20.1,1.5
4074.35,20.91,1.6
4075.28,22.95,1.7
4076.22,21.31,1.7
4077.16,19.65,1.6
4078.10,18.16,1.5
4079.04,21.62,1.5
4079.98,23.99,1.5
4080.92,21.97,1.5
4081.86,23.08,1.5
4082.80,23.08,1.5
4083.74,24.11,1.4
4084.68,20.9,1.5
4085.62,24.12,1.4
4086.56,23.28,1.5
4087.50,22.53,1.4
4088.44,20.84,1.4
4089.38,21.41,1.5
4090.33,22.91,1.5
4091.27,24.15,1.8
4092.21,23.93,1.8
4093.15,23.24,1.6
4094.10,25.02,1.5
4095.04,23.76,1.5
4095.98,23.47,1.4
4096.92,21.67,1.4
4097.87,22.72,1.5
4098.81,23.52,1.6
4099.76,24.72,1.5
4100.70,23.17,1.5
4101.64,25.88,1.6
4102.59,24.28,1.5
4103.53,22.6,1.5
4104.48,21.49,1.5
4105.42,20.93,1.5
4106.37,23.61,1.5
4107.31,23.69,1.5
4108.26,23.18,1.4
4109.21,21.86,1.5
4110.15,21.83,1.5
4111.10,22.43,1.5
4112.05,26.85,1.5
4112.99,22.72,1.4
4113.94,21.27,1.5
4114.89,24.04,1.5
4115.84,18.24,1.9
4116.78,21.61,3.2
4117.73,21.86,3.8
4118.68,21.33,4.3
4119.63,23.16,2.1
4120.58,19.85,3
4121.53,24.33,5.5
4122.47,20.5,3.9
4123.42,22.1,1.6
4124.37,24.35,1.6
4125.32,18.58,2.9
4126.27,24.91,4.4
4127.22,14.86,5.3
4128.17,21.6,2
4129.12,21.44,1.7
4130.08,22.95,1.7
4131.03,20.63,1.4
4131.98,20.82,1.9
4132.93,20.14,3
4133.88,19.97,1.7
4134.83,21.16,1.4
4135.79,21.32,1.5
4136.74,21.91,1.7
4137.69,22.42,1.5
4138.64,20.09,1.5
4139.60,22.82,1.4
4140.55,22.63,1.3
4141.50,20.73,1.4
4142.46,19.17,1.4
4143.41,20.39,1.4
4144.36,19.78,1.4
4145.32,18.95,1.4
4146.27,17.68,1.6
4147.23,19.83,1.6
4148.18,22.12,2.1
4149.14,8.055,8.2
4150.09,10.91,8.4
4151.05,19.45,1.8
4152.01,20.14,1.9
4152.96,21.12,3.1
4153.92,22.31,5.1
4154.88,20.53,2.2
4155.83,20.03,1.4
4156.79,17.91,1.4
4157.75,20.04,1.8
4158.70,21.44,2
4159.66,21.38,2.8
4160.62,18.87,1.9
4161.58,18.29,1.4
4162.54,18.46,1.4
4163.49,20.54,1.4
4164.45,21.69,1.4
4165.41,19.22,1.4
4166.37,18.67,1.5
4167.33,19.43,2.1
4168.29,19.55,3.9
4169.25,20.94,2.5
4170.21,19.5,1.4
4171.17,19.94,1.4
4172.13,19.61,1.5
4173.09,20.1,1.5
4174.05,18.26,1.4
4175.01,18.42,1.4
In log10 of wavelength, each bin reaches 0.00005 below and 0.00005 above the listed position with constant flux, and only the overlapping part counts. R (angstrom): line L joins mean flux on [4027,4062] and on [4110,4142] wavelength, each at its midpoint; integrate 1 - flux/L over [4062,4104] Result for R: -2.5 angstrom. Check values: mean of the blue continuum 20.5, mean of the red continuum 21.6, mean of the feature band 22.3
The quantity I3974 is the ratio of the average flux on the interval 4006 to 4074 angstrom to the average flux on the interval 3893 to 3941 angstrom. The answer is 0.9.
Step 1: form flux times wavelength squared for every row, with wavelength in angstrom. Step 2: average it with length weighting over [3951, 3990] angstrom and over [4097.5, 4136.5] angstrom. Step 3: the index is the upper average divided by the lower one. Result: 1.0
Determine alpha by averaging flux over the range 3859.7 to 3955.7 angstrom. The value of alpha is 24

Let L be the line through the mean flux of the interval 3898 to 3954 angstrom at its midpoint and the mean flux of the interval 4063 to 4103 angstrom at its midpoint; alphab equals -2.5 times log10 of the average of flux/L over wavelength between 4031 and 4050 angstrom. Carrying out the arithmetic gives 0.12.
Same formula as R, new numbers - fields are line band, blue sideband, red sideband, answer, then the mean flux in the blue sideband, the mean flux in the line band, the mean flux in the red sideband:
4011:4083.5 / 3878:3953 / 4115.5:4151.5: 1.99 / 23.1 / 20.9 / 20.3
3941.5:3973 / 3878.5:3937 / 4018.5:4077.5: -1.11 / 23.3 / 23.2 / 20.7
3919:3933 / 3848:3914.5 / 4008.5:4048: 1.47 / 25.2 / 21.3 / 20.6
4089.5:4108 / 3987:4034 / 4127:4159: -2.61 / 21.6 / 23.4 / 19.9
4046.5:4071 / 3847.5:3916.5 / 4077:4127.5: 2.33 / 25.1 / 20.8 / 22.5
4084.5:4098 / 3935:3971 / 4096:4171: -0.98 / 22.9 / 23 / 21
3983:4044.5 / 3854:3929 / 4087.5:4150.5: 4.14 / 24.7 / 21.5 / 21.6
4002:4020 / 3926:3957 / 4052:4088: 0.06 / 21.8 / 21.5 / 21.4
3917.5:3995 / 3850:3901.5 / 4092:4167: 5.24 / 25.7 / 22.6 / 21.2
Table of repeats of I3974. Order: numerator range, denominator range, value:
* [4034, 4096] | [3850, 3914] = 0.84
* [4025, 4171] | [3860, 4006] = 0.89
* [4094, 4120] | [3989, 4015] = 1.03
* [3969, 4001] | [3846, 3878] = 0.88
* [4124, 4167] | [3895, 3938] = 0.88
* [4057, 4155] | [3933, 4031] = 0.97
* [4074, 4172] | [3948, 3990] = 0.92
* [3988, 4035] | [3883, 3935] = 0.93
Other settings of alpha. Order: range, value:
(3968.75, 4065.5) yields 21.5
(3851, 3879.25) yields 26.4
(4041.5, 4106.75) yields 21.7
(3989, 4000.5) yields 23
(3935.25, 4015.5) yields 22.7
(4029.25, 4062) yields 20.4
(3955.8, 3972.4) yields 23.6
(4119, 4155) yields 20.4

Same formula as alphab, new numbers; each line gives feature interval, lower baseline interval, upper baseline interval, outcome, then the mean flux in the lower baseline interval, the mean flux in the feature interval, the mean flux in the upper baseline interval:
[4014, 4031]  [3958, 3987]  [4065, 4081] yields 0.07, 23.3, 21.1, 21.5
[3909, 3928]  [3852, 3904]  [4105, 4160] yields 0.11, 25.7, 22.5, 20.9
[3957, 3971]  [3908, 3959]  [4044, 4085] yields -0.09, 22.1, 23.8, 21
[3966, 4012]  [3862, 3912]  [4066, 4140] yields 0.06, 25.5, 22.6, 22.2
